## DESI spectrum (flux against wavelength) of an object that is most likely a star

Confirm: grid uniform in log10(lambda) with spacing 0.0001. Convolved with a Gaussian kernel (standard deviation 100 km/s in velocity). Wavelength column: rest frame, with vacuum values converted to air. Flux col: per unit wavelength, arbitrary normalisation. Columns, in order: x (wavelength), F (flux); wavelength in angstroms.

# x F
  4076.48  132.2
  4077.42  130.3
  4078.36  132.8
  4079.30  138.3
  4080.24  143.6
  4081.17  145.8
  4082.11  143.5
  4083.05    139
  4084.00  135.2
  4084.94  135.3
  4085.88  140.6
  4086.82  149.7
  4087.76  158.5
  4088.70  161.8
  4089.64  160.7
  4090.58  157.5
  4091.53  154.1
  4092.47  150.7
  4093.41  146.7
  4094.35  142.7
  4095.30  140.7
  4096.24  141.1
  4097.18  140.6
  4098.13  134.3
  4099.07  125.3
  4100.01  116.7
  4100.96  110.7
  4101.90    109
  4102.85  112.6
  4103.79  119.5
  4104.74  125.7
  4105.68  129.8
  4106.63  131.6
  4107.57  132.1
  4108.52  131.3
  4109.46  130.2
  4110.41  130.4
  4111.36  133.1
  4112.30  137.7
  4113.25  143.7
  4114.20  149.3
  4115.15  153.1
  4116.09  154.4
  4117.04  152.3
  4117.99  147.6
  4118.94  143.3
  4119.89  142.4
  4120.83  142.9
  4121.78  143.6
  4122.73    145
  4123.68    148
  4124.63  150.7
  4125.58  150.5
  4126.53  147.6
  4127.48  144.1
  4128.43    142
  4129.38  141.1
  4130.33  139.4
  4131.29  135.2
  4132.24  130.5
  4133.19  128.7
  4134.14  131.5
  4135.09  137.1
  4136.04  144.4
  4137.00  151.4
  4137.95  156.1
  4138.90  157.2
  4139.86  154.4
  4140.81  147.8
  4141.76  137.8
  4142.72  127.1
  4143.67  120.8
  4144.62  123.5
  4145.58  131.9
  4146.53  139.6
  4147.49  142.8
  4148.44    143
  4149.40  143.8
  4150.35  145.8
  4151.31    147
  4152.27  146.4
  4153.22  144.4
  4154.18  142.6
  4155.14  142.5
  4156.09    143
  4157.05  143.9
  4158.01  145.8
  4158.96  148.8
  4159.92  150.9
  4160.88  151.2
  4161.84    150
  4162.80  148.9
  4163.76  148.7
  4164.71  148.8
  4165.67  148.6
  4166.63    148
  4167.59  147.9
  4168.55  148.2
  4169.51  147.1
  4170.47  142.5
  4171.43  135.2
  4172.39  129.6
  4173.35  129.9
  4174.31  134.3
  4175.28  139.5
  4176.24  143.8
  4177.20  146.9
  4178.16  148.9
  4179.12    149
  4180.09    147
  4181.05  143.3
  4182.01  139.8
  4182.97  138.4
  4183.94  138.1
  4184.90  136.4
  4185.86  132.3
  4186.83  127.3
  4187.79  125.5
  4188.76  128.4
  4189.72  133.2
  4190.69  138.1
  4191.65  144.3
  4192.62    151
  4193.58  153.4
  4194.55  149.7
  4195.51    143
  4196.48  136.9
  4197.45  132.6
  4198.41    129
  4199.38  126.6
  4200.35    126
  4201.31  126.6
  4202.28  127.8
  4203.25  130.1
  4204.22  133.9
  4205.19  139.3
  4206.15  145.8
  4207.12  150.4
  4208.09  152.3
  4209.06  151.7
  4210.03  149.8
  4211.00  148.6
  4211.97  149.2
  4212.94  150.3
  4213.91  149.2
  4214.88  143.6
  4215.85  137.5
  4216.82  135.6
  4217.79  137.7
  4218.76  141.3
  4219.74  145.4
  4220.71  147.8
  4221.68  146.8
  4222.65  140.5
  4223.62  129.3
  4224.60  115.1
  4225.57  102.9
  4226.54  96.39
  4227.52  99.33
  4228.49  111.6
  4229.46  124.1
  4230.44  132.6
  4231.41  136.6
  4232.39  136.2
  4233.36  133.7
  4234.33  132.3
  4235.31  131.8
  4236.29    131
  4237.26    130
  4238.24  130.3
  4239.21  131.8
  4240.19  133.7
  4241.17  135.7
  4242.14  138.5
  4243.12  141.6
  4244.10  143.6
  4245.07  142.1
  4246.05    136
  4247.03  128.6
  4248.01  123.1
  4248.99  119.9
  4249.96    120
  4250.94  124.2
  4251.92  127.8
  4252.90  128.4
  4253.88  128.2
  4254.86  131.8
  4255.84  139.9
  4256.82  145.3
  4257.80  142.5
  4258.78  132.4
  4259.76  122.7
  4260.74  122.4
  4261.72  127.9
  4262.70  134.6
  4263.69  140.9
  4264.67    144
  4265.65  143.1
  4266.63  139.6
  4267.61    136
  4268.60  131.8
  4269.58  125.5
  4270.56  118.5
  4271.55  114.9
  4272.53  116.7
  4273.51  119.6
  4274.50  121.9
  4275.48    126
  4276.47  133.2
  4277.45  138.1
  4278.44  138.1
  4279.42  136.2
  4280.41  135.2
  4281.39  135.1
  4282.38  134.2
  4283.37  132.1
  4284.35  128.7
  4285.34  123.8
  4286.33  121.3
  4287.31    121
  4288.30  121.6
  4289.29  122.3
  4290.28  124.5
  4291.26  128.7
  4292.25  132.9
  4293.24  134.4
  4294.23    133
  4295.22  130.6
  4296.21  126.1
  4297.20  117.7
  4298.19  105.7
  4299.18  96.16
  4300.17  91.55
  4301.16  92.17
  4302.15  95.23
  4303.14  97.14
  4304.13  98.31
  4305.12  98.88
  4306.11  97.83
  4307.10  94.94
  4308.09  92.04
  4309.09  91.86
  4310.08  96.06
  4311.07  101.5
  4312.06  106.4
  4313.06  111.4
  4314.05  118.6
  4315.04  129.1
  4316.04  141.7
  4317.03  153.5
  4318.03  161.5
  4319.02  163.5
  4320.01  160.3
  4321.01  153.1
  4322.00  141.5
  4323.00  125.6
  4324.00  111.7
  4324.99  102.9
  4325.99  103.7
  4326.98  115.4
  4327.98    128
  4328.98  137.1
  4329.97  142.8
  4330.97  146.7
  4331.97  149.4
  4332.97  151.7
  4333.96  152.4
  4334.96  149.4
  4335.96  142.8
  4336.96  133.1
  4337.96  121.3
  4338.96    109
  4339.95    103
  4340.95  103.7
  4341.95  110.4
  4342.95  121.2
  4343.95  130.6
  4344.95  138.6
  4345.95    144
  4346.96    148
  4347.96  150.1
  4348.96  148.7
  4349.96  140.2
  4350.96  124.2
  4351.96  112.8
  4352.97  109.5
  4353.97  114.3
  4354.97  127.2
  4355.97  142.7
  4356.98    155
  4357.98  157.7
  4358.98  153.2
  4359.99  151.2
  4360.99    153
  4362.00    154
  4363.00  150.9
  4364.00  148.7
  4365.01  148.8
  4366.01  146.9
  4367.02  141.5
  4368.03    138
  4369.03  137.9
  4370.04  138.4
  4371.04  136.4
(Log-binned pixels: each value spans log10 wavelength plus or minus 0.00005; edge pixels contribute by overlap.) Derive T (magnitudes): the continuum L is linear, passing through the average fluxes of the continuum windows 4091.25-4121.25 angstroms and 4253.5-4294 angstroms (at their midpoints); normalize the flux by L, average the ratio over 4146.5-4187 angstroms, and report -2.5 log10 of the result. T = -0.07 mag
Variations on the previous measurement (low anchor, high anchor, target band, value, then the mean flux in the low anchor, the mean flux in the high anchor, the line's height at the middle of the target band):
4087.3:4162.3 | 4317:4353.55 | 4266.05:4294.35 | 0.056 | 141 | 133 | 135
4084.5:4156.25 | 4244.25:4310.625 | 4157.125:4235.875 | -0.051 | 140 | 123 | 132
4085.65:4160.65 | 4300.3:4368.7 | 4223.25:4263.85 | 0.044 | 141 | 129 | 134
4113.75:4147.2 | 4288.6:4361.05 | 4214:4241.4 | 0.030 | 143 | 126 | 134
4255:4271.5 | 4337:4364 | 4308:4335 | 0.030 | 134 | 134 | 134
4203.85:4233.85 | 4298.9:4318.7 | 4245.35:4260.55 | -0.037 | 136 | 109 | 126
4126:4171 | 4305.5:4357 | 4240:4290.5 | 0.022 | 143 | 128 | 133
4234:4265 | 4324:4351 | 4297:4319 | 0.198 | 133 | 131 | 132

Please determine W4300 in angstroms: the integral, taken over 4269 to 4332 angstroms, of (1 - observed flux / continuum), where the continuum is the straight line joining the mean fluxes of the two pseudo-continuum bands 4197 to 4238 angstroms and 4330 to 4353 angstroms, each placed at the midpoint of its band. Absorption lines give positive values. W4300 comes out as 5.1 angstroms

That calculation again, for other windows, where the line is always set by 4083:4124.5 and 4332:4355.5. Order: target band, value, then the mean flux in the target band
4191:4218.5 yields -1.13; 141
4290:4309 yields 3.26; 109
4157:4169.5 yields -1.04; 149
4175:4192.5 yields -0.36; 139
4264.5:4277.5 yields 0.44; 129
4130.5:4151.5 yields -0.27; 140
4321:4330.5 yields 0.44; 125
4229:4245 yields 0.02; 134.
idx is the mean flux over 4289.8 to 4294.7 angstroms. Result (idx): 131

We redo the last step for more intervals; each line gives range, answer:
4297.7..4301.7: 96.4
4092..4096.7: 144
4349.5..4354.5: 120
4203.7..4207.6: 142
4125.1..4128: 147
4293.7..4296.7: 130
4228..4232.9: 128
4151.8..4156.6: 144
